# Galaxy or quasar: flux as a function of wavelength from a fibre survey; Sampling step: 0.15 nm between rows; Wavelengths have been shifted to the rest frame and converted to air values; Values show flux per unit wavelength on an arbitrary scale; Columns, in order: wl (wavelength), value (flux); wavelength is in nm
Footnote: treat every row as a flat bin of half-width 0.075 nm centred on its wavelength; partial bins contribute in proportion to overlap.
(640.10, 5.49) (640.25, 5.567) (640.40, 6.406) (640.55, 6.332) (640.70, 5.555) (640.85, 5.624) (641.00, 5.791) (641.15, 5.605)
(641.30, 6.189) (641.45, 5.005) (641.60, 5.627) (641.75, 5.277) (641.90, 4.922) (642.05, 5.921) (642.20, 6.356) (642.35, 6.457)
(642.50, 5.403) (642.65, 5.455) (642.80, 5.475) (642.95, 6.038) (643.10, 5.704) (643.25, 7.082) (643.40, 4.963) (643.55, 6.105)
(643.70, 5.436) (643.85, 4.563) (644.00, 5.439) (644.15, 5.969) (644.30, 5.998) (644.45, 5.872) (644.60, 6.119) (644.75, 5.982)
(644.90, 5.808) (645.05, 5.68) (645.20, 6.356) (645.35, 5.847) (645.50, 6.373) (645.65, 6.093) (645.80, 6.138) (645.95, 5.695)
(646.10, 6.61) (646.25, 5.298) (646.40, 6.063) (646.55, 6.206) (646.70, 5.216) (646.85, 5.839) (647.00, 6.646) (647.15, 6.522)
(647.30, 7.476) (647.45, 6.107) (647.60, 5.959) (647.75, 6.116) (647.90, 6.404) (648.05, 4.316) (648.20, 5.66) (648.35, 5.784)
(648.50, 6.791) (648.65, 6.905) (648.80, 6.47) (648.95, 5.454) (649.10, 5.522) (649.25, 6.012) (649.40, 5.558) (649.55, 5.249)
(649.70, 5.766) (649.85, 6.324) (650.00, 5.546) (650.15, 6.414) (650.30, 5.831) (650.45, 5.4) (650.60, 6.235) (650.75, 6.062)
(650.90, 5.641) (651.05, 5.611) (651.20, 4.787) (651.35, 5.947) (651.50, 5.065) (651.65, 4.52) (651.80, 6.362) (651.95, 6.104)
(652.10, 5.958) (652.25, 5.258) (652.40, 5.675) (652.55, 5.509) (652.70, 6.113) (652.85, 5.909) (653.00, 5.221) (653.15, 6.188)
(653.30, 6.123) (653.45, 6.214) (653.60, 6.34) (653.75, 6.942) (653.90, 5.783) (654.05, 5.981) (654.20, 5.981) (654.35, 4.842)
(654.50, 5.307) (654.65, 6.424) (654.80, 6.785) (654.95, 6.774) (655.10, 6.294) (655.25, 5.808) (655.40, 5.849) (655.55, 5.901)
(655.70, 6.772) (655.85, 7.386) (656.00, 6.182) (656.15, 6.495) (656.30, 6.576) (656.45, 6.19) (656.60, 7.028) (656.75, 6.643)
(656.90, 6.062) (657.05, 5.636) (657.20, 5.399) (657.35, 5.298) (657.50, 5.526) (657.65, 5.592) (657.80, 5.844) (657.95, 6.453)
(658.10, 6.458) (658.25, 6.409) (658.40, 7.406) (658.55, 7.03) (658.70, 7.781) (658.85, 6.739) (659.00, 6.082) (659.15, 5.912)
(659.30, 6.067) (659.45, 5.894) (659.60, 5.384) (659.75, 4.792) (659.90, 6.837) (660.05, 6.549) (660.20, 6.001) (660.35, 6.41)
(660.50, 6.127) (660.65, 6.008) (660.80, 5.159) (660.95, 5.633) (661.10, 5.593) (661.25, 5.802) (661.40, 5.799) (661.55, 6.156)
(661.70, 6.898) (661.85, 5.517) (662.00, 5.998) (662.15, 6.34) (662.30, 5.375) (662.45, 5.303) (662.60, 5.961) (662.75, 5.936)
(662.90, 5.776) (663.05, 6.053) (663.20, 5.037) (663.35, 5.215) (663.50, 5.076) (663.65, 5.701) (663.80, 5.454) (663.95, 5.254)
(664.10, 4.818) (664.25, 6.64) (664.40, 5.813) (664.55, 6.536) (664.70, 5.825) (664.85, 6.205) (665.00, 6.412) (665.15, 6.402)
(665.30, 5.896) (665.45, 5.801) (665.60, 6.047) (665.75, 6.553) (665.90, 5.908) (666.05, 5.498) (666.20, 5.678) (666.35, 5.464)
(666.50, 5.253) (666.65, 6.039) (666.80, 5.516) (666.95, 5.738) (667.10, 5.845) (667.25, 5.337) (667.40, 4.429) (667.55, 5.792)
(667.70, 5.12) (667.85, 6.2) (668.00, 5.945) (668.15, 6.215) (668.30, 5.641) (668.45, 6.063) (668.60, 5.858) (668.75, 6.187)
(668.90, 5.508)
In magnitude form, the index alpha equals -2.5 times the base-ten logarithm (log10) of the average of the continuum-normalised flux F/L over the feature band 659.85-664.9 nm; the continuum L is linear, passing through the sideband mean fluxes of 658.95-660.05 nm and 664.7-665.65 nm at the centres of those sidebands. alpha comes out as 0.03 mag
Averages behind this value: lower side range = 5.89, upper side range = 6.11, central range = 5.84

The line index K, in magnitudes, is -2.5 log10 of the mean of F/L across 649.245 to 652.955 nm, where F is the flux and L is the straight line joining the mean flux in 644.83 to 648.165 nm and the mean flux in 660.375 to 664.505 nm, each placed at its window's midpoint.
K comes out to 0.04 mag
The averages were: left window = 6.03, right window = 5.73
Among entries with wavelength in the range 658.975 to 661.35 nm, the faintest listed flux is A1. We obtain 4.792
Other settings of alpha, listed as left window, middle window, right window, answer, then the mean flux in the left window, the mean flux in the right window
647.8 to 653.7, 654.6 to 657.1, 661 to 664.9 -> -0.11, 5.81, 5.77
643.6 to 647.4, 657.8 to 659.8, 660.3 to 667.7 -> -0.09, 5.97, 5.77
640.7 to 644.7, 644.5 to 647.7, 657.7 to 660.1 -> -0.05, 5.71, 6.34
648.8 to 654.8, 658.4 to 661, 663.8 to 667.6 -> -0.07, 5.8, 5.78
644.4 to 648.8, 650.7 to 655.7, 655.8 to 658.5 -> 0.06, 6.07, 6.25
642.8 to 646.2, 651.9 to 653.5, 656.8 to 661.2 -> 0.03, 5.89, 6.07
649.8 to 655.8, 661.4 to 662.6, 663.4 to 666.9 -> -0.02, 5.9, 5.81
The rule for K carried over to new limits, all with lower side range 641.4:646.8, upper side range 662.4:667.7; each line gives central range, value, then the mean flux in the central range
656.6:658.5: -0.07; 6.11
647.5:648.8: -0.04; 6.02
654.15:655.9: -0.07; 6.16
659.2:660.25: -0.04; 5.93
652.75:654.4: -0.04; 5.98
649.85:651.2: -0.01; 5.81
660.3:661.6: -0.02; 5.84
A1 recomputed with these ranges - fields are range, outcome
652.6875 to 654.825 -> 4.842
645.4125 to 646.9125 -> 5.216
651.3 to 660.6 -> 4.52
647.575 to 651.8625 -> 4.316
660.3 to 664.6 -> 4.818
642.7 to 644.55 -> 4.563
